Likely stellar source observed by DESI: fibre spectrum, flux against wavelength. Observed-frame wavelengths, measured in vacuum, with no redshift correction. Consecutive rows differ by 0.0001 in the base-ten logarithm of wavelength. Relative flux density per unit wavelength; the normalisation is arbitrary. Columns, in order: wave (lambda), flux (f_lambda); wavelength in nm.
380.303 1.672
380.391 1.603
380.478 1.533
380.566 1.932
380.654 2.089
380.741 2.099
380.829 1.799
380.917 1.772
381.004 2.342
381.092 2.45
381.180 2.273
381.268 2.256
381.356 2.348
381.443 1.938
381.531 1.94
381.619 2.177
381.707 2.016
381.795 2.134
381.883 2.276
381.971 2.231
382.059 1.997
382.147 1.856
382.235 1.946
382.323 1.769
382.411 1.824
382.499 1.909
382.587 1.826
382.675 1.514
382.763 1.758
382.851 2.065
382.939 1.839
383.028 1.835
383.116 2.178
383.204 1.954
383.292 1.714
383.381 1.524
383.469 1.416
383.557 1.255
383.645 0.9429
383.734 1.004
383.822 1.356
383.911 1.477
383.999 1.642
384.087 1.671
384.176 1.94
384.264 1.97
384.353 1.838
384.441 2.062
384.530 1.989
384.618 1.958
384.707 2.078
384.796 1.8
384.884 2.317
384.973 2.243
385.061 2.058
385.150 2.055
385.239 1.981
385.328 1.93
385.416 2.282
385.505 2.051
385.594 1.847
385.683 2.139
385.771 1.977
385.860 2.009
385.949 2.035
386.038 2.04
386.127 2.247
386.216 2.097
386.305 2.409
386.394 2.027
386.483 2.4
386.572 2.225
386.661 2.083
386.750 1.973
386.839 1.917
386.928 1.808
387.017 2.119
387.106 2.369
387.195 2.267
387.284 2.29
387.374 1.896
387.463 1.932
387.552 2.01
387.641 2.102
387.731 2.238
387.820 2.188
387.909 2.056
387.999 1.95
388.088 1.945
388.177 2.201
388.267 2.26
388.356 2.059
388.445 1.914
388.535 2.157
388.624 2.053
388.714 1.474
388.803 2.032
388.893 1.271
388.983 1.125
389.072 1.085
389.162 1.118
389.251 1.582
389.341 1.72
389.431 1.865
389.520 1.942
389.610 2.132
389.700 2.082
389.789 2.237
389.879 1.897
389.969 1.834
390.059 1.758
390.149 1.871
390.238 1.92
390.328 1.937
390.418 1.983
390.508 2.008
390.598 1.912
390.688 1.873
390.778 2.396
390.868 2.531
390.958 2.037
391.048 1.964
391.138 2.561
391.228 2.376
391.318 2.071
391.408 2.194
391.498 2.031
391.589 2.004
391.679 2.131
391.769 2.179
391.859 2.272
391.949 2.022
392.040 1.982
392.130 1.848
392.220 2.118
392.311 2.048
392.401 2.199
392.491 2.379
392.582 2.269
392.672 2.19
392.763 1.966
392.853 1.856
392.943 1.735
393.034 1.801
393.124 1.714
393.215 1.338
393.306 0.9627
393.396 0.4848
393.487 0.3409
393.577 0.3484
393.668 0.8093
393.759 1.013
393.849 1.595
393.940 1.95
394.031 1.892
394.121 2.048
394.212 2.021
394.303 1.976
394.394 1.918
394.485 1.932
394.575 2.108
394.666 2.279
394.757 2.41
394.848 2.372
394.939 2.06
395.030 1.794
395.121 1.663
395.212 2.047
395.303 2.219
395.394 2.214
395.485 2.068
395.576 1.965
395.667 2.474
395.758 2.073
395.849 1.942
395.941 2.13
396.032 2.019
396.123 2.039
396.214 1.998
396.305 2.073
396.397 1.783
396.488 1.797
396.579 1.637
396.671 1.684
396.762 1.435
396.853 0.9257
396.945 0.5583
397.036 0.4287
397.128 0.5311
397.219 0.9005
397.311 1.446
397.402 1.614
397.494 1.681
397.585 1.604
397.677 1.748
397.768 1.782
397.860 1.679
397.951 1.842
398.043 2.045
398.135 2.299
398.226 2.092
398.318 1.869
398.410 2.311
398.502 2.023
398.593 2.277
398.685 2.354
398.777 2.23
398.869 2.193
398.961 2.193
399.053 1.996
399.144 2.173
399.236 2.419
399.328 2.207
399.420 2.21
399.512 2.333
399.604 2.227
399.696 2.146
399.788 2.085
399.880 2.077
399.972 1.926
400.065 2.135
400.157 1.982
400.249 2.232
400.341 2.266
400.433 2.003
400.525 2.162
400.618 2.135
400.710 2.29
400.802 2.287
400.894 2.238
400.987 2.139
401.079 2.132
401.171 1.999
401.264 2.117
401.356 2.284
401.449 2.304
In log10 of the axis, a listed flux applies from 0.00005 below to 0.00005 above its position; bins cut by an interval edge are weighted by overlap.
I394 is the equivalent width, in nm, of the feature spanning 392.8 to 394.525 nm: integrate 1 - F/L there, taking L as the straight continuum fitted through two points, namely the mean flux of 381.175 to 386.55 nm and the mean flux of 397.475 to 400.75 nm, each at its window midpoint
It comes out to 0.49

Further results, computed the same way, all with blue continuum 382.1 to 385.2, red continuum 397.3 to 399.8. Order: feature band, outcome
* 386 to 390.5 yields -0.23 nm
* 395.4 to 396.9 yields 0.09 nm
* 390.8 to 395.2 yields 0.17 nm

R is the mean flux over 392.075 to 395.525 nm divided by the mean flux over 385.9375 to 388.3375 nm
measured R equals 0.85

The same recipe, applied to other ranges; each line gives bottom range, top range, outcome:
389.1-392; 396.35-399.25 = 0.86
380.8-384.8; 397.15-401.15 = 1.09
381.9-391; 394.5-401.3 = 1.02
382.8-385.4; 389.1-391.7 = 1.11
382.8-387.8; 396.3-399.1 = 0.88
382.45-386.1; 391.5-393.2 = 1.10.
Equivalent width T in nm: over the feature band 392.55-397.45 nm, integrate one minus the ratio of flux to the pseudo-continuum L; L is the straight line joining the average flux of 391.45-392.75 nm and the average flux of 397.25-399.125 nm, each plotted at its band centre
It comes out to 0.87 nm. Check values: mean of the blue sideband 2.11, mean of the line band 1.68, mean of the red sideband 1.96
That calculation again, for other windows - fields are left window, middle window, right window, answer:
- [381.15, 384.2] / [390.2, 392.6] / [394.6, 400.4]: -0.30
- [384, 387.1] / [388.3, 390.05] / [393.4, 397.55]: 0.13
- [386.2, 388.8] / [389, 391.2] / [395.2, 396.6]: 0.16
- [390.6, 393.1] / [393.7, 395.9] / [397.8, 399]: 0.11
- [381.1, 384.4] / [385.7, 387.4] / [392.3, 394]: -0.40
